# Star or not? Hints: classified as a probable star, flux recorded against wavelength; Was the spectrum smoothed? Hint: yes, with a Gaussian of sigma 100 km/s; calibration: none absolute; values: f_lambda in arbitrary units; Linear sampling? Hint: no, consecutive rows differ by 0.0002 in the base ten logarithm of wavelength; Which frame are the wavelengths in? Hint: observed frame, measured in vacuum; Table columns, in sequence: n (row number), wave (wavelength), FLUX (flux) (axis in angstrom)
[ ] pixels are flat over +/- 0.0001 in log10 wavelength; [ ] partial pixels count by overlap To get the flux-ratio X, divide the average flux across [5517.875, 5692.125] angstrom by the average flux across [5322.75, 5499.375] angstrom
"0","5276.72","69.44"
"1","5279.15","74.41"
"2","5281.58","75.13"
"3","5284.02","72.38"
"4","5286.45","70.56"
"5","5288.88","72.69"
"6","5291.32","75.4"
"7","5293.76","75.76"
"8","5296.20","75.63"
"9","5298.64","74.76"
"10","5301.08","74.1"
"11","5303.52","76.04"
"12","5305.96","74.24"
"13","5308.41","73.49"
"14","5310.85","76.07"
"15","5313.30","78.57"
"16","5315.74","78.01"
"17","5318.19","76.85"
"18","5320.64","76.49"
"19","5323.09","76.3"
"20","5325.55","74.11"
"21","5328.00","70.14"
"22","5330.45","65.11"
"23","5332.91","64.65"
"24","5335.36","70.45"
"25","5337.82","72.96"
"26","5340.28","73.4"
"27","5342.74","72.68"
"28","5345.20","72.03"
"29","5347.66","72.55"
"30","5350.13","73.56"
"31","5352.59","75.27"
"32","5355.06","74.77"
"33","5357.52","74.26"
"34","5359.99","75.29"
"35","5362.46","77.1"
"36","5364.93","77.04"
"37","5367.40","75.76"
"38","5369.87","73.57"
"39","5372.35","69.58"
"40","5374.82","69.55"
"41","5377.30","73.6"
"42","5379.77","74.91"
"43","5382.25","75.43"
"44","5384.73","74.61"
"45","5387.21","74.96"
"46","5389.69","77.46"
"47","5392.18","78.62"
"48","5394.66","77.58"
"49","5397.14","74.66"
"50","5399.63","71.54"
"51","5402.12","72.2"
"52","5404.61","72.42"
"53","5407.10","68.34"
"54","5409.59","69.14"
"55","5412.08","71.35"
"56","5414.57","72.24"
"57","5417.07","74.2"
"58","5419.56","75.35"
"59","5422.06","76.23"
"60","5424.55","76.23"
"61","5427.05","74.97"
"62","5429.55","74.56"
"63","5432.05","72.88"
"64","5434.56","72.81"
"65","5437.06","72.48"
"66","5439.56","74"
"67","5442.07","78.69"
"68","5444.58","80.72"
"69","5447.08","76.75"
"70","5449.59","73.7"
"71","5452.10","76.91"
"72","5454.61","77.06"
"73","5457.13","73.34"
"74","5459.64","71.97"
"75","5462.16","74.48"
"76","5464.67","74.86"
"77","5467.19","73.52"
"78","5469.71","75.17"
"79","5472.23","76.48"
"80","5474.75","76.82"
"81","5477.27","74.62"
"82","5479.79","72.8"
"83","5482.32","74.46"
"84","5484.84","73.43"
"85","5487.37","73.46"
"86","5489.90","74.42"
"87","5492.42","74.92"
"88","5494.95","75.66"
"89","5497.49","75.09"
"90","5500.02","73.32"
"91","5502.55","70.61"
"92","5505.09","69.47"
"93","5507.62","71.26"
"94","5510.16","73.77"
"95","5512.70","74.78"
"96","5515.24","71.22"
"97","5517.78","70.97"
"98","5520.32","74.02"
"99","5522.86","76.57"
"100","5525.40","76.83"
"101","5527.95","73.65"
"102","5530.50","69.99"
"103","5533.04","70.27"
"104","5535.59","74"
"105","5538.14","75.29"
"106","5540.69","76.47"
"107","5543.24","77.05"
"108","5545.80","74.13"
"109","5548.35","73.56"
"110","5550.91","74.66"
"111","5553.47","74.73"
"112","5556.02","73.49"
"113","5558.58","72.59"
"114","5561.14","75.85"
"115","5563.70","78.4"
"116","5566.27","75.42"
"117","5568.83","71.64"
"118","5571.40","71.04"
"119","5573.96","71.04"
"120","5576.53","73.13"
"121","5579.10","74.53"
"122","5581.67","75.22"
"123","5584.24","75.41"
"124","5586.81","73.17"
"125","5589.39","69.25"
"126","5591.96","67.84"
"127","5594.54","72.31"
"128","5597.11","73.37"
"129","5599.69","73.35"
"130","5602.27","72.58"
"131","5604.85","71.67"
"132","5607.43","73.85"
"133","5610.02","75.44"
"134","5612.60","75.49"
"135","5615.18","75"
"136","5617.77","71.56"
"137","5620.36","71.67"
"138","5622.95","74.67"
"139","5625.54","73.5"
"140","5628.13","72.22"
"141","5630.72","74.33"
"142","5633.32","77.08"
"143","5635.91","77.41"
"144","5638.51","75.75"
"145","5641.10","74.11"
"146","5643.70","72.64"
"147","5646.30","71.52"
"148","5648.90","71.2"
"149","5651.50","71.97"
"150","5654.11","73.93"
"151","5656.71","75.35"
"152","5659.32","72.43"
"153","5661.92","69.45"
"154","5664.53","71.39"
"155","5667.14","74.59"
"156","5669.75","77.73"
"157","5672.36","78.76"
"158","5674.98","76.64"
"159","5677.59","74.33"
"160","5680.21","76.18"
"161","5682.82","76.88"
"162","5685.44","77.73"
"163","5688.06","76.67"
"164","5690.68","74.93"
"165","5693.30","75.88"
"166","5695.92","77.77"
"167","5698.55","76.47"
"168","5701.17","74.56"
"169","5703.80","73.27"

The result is 1.00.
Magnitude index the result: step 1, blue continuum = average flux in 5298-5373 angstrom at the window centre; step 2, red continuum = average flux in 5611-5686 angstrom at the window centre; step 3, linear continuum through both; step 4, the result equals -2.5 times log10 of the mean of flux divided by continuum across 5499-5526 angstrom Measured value 0.02 mag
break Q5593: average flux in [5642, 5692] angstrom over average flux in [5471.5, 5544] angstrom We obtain 1.0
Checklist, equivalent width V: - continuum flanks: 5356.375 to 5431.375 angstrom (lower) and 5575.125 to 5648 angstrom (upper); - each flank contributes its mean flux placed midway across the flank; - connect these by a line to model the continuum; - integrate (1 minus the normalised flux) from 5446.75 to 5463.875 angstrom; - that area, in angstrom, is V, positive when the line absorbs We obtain -0.2 angstrom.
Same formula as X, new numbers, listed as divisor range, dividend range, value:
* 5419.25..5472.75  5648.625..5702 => 1.00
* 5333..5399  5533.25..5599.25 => 0.99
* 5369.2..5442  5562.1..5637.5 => 1.00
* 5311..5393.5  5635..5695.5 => 1.01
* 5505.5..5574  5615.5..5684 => 1.00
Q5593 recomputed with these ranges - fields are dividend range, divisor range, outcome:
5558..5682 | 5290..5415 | 1.00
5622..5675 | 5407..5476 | 0.99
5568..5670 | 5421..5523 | 0.98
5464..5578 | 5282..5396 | 1.00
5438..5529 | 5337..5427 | 1.01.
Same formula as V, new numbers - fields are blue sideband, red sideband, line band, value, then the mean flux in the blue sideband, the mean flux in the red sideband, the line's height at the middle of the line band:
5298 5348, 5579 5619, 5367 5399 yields -0.50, 73.5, 73.1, 73.4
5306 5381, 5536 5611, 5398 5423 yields 0.45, 73.6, 73.7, 73.6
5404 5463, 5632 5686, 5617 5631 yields 0.30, 74.2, 74.6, 74.5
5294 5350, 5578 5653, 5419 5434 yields -0.28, 73.6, 73.4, 73.5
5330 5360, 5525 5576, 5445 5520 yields -0.73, 72.1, 73.9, 73.3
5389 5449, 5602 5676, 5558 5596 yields 0.47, 74.4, 73.9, 74.1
